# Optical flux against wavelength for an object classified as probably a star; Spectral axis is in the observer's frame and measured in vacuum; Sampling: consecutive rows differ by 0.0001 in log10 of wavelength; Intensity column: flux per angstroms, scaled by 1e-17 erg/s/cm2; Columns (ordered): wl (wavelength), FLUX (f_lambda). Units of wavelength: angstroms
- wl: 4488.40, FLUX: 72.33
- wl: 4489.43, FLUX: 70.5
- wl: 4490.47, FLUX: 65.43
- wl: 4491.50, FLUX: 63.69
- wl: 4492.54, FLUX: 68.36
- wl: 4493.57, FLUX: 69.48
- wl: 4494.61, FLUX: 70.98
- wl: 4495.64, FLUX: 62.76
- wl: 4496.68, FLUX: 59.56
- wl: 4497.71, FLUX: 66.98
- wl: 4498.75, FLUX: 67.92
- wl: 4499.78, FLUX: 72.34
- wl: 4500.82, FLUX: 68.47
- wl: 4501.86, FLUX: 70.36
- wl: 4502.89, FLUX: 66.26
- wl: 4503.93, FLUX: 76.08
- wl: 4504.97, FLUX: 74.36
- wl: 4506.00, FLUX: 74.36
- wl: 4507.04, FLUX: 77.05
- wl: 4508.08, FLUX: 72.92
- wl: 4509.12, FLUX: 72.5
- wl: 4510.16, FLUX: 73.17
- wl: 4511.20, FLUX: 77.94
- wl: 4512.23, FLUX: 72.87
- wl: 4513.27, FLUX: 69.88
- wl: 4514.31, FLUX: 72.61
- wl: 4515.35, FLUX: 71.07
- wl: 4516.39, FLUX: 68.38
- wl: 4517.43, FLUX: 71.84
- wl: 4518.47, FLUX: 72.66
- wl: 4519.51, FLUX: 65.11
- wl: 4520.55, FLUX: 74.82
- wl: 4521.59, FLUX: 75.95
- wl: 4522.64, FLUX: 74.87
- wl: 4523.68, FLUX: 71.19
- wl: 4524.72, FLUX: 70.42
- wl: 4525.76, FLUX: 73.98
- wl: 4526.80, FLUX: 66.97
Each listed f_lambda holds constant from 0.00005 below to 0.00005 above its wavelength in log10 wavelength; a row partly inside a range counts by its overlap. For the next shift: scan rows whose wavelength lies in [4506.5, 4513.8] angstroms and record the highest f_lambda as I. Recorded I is 77.94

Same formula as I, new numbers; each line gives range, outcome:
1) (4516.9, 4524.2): 75.95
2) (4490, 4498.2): 70.98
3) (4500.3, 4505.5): 76.08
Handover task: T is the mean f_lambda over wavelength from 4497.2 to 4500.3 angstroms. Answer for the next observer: 69.1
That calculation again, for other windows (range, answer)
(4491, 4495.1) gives 68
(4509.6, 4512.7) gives 74.8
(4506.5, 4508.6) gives 74.8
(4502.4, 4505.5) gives 72.3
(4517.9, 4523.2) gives 72.6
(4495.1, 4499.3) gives 64.5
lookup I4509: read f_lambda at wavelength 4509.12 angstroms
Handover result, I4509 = 72.5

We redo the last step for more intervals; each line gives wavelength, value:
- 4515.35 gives 71.07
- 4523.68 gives 71.19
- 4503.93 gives 76.08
